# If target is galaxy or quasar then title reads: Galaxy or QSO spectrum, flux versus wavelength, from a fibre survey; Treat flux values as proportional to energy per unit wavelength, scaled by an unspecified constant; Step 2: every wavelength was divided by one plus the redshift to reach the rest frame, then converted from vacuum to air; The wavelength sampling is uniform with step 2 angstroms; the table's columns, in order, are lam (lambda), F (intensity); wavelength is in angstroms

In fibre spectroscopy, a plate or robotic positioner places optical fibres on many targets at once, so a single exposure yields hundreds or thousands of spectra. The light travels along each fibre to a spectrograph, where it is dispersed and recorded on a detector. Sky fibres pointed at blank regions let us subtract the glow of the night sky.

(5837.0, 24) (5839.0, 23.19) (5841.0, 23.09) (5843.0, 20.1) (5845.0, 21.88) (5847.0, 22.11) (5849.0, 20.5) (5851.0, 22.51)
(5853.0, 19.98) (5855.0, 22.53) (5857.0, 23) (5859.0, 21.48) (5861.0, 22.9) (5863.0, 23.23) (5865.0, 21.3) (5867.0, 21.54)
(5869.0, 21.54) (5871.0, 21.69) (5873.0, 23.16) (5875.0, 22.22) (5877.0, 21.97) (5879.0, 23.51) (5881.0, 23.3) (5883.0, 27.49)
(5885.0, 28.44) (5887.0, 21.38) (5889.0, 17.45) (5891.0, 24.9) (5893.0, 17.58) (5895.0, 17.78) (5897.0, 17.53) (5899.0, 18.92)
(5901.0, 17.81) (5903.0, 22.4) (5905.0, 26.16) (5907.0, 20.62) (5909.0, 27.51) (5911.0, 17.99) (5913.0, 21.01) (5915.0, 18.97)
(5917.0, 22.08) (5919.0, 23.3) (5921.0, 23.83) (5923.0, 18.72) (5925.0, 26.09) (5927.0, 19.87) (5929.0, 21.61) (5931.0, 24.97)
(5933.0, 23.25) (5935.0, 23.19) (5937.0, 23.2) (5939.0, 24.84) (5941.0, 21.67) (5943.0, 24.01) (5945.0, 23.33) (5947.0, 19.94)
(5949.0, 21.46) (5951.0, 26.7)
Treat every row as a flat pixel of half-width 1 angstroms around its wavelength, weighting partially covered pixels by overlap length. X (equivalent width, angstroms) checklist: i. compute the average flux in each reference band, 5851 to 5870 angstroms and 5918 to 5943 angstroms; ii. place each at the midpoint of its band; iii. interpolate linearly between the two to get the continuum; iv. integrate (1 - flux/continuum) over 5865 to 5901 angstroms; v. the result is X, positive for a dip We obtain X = 1.0 angstroms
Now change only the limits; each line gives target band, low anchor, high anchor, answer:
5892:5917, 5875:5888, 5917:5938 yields 3.2 angstroms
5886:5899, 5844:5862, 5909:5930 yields 1.4 angstroms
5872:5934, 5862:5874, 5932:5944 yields 2.0 angstroms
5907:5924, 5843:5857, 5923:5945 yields 0.8 angstroms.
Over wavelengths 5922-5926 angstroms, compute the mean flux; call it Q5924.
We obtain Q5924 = 22.4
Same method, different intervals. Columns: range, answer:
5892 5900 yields 18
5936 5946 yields 23.4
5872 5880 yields 22.7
